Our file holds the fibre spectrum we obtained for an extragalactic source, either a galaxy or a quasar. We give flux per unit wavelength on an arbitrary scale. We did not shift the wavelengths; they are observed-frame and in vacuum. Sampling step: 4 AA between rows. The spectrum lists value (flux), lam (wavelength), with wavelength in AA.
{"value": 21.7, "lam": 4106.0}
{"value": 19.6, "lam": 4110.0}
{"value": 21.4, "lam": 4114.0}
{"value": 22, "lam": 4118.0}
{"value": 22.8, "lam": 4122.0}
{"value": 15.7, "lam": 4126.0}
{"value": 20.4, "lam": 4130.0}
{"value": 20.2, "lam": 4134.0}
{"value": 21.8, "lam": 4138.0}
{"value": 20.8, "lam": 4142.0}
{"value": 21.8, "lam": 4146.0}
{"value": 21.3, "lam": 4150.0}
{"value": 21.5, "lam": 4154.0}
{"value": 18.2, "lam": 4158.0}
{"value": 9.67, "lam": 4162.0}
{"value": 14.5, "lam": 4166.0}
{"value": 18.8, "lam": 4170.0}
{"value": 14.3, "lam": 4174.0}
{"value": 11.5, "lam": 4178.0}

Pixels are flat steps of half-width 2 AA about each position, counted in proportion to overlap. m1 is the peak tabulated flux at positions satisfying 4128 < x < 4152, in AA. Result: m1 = 21.8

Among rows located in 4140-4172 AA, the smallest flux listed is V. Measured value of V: 9.67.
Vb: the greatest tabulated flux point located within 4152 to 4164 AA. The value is 21.5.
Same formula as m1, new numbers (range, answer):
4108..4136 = 22.8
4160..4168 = 14.5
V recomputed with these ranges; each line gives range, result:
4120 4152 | 15.7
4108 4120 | 19.6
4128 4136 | 20.2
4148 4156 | 21.3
